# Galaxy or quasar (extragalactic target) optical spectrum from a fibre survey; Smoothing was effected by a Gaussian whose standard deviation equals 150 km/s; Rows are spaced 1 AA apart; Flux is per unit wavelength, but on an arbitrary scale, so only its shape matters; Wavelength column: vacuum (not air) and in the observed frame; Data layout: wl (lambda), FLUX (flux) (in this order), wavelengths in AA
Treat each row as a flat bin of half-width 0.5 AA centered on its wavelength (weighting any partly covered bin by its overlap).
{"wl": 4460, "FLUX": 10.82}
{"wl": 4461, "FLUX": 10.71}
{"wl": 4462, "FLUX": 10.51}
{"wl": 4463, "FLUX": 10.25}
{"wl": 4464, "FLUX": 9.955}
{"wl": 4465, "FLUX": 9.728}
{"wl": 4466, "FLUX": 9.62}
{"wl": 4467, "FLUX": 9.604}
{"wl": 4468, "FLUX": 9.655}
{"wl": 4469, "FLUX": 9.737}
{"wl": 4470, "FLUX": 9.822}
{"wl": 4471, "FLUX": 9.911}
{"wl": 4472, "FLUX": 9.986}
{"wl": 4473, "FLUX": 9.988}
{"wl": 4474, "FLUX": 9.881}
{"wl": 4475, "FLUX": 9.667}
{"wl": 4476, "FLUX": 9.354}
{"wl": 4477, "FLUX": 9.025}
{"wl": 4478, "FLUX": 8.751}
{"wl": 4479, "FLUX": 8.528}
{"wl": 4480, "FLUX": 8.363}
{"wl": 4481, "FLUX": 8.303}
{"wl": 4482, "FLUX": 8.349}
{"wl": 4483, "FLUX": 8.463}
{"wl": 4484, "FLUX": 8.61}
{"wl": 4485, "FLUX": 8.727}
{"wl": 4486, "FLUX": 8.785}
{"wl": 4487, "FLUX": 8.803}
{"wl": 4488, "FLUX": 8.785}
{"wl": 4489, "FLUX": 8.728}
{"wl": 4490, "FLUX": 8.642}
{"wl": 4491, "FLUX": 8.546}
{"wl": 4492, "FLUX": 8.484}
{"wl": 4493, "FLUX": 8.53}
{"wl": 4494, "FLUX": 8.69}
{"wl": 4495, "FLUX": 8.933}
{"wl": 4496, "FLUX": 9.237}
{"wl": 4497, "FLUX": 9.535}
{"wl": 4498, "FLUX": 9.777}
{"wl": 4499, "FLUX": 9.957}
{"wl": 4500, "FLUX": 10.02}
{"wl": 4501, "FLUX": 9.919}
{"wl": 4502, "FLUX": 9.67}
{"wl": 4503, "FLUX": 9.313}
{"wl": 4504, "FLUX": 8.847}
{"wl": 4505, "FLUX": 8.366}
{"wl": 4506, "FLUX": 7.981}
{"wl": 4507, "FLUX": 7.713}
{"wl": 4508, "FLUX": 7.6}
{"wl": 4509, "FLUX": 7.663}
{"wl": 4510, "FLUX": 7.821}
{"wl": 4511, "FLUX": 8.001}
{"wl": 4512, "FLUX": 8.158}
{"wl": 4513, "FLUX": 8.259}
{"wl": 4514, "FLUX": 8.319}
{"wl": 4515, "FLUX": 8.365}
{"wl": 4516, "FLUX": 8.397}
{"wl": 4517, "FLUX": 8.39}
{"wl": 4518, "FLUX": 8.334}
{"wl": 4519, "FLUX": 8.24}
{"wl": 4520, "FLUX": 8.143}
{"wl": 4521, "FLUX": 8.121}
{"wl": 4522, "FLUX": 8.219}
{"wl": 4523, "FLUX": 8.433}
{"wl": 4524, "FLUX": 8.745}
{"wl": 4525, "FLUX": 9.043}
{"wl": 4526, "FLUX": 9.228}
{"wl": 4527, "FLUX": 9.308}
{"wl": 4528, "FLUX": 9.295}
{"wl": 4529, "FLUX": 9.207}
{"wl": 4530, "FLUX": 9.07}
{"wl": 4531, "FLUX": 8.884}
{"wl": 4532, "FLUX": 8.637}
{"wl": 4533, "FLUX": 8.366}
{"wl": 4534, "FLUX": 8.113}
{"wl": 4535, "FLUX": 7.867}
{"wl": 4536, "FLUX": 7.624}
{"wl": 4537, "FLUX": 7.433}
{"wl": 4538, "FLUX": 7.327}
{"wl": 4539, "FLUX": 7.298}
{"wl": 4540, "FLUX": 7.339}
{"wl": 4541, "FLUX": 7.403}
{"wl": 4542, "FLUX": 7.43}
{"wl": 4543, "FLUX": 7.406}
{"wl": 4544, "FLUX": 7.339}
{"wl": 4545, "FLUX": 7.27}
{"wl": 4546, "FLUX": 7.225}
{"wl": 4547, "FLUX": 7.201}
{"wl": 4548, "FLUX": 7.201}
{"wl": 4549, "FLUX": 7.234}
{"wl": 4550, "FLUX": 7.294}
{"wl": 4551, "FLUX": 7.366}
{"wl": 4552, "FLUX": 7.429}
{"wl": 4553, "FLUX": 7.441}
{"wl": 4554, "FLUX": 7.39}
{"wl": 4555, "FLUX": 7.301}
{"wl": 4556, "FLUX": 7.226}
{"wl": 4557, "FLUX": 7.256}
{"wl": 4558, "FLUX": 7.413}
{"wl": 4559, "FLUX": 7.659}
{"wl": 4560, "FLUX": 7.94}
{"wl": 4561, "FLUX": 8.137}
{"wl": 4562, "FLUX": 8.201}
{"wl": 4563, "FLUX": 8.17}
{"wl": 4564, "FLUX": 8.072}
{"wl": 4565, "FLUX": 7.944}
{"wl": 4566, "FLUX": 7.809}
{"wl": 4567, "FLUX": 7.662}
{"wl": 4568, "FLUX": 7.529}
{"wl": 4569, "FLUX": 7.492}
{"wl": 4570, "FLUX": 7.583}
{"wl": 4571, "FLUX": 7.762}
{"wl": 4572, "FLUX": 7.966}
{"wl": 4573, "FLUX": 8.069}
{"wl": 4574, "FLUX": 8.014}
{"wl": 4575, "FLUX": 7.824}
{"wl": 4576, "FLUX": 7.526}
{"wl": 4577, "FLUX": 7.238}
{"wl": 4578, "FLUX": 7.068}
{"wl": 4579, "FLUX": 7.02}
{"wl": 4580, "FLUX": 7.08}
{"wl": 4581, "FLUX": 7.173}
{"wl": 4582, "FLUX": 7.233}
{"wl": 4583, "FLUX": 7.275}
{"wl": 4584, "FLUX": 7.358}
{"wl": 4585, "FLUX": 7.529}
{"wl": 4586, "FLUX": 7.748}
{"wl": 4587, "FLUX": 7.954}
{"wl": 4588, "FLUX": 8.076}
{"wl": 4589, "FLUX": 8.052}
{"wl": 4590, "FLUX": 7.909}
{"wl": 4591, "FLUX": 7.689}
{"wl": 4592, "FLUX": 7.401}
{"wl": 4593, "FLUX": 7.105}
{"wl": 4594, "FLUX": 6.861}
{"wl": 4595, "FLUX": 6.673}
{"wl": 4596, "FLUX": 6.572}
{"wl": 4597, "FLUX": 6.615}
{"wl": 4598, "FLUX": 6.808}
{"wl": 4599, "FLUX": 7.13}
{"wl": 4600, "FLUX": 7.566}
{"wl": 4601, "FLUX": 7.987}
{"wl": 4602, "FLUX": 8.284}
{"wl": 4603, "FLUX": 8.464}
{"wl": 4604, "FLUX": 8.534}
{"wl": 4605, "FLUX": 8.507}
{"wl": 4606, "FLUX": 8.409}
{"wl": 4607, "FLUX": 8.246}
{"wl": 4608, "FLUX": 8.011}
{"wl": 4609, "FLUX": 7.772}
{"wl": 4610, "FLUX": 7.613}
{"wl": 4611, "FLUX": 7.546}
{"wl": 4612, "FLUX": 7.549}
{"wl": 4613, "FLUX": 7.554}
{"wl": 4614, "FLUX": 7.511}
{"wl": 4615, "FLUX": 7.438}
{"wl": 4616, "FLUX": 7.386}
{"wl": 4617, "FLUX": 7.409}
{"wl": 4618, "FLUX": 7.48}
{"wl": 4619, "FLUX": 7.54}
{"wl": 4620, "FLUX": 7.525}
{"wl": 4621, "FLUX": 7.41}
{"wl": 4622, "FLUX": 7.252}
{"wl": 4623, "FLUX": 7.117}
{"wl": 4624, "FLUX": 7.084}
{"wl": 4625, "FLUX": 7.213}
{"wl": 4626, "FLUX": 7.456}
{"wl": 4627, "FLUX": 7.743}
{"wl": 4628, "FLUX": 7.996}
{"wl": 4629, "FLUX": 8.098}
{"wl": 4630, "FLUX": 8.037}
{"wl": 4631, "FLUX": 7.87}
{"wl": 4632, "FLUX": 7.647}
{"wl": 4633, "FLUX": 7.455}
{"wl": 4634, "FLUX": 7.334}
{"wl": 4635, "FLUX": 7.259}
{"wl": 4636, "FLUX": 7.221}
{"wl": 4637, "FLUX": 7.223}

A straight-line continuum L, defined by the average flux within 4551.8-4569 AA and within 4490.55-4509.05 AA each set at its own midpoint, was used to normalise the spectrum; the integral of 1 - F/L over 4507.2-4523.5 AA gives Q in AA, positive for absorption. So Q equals 0.9 AA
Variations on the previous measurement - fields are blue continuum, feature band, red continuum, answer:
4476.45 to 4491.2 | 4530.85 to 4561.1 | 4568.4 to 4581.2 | 1.3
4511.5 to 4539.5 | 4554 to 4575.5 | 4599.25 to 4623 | 0.9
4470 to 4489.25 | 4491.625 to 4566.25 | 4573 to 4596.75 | 0.8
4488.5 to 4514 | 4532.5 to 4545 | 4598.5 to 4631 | 1.2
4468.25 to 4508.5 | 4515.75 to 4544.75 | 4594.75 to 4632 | 1.1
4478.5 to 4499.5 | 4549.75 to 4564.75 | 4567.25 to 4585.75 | 0.3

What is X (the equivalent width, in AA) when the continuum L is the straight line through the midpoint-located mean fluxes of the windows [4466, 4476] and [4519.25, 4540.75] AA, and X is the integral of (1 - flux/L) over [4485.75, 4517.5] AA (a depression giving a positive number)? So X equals 1.2 AA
